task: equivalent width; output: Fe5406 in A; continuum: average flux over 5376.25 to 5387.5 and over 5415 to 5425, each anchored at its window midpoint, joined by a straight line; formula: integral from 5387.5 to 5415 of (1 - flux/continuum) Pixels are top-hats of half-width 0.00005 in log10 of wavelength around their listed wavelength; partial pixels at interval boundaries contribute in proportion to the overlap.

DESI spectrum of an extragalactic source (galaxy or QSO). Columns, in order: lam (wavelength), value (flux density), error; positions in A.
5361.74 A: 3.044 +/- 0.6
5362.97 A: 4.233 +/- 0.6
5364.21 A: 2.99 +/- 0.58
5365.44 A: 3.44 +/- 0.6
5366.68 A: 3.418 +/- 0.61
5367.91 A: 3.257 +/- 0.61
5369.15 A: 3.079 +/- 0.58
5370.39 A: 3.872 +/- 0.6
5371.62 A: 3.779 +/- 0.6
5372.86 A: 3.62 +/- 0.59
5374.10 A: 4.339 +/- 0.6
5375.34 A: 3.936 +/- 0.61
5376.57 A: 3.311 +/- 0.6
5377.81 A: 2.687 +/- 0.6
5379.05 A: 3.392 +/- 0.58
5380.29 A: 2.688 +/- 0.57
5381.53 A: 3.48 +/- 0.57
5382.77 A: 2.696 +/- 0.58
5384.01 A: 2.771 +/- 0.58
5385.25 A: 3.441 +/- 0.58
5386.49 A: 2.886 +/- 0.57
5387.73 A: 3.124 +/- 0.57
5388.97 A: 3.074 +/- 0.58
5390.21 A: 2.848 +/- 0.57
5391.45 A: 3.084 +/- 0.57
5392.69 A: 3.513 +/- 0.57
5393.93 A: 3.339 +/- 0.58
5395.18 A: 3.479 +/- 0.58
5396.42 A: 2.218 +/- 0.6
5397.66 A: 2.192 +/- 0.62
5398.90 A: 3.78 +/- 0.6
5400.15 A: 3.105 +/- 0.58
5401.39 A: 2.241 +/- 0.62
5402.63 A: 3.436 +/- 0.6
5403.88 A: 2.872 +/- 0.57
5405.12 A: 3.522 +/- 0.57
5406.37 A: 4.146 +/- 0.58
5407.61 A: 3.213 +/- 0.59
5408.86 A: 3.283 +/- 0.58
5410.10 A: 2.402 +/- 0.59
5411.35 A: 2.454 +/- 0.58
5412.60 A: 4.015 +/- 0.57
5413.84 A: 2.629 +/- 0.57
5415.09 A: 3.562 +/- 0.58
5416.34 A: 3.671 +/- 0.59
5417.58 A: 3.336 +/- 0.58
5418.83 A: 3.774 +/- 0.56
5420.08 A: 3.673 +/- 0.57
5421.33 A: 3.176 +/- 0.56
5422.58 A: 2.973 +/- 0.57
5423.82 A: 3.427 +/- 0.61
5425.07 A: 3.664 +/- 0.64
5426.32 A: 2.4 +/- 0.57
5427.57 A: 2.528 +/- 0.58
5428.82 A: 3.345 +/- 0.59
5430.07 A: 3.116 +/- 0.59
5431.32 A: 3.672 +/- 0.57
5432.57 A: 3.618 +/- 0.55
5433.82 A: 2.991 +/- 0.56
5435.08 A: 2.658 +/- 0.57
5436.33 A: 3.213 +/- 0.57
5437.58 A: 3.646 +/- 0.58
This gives 1.26 A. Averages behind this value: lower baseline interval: 3.03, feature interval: 3.1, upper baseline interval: 3.46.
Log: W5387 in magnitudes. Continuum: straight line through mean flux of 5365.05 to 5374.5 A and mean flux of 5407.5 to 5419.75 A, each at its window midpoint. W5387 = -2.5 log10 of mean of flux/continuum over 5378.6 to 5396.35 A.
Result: 0.12 mag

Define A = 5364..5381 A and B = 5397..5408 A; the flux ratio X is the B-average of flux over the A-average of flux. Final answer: 0.9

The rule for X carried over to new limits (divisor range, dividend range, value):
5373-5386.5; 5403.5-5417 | 1.00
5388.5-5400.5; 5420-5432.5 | 1.04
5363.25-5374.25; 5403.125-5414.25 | 0.90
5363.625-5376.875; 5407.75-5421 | 0.92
